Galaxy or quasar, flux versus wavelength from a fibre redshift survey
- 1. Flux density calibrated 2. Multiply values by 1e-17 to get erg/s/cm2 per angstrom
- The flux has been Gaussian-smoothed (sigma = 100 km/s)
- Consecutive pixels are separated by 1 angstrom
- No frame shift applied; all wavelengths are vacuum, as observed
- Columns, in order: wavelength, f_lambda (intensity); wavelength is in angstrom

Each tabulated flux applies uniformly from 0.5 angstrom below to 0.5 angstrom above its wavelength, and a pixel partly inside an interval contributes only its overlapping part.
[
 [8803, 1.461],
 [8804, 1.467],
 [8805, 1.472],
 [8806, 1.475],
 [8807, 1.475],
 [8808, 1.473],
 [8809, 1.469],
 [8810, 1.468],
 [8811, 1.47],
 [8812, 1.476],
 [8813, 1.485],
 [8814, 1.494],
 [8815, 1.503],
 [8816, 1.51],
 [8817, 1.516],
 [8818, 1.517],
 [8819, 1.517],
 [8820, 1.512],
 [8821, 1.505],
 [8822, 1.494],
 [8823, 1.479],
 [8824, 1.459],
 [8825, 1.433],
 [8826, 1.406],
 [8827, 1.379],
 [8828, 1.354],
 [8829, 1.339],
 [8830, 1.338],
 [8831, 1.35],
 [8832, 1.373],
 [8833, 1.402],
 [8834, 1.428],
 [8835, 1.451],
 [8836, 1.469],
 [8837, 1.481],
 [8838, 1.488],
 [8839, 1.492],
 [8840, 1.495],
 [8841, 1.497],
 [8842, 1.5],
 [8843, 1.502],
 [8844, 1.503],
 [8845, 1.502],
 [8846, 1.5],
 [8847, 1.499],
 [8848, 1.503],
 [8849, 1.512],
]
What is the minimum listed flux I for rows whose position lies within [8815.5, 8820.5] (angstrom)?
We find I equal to 1.51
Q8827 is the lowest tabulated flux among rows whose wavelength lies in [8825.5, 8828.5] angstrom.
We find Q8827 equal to 1.354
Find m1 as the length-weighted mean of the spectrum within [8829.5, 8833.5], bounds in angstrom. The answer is 1.37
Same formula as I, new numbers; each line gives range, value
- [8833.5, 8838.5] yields 1.428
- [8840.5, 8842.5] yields 1.497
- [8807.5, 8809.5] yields 1.469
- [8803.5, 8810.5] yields 1.467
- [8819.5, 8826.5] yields 1.406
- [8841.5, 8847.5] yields 1.499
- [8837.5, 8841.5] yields 1.488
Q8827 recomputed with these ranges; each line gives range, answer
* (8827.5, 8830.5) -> 1.338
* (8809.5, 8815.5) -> 1.468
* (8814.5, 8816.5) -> 1.503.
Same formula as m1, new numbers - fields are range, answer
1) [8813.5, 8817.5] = 1.51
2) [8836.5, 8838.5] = 1.48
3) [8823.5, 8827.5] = 1.42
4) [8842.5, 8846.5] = 1.5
